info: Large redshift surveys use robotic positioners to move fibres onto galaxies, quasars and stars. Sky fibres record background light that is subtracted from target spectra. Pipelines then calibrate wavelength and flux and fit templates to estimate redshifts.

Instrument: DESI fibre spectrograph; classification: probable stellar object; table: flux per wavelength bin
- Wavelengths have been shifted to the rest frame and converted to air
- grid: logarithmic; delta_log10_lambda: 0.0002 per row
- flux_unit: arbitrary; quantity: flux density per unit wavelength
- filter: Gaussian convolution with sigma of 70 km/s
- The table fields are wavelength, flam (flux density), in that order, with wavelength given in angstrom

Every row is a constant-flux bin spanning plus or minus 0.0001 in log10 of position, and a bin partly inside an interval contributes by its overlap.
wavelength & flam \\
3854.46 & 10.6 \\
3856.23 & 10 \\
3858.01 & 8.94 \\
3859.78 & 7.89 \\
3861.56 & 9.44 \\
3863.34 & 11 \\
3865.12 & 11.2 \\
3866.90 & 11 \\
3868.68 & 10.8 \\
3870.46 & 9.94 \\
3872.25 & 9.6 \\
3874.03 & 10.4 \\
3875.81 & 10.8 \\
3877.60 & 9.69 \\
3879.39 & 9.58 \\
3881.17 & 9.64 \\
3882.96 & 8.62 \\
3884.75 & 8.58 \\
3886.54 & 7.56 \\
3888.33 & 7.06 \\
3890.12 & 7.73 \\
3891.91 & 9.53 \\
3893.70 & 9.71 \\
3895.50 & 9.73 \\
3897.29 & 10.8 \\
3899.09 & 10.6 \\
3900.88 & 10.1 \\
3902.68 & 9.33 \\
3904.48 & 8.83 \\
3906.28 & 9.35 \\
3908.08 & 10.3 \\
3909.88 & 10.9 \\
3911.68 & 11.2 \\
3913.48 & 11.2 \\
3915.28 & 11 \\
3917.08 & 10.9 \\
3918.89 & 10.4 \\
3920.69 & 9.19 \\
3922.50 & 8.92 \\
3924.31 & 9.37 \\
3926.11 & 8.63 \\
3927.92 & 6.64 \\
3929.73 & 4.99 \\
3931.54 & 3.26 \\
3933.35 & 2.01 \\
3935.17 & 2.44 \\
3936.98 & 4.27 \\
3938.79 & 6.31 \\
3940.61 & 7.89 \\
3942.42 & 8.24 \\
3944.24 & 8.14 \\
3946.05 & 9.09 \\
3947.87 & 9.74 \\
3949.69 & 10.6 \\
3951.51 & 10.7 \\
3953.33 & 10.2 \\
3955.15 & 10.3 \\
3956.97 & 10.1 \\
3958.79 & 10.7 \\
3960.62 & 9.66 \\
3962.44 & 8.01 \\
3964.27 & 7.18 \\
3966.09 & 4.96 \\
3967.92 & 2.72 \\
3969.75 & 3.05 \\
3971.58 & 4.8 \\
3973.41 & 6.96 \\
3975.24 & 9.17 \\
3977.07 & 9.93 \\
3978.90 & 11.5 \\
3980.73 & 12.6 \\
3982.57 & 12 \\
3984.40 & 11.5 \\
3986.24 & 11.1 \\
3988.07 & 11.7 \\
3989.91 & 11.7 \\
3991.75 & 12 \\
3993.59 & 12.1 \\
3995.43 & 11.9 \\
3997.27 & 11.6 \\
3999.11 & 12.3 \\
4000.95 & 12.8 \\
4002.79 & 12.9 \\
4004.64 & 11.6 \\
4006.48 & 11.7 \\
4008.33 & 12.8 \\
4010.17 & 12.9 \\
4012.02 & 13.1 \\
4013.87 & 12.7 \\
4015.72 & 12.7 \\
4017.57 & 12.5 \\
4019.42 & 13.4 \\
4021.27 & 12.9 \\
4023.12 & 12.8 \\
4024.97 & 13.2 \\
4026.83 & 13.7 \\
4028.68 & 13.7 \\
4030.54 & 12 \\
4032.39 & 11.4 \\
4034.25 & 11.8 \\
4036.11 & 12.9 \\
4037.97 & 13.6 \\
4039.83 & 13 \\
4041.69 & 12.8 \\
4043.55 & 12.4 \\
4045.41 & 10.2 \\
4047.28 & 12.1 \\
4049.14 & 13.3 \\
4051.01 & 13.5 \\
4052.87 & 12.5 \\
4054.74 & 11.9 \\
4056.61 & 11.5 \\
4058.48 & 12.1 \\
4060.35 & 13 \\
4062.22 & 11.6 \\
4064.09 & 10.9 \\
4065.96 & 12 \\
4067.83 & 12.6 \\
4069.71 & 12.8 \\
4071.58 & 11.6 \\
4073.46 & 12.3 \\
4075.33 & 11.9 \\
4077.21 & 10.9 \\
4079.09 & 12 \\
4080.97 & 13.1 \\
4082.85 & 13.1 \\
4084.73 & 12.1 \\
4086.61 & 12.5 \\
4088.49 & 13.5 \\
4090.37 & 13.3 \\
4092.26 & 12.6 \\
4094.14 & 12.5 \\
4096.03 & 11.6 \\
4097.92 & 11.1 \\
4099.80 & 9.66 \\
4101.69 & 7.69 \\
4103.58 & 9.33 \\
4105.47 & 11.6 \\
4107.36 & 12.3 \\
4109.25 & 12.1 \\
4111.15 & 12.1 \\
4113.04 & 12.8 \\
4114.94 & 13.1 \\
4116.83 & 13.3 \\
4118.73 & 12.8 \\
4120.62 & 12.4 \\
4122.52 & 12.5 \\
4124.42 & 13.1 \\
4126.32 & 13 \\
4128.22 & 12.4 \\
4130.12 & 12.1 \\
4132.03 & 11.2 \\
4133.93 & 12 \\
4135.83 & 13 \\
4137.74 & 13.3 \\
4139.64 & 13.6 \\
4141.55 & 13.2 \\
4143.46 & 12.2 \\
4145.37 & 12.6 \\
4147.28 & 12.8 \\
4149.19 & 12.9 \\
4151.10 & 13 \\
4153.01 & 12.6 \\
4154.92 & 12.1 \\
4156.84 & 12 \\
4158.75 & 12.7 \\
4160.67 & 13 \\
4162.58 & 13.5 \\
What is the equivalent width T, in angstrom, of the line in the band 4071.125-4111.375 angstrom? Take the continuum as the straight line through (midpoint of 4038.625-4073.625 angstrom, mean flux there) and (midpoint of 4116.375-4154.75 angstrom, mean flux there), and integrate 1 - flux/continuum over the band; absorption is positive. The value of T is 2.1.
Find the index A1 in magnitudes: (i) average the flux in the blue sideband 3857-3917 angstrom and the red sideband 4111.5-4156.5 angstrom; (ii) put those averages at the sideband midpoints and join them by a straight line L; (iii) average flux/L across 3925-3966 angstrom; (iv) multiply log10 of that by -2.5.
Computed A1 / 0.34 mag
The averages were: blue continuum 9.78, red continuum 12.7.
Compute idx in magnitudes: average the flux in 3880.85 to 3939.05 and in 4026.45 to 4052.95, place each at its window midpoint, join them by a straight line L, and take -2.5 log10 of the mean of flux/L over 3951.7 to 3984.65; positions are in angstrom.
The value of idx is 0.19 mag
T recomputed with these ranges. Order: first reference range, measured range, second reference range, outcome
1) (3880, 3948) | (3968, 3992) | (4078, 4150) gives 0.5 angstrom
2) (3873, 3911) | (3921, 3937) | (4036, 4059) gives 6.8 angstrom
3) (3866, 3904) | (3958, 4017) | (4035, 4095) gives 4.2 angstrom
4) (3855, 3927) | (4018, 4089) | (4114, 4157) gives -4.6 angstrom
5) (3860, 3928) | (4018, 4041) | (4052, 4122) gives -3.1 angstrom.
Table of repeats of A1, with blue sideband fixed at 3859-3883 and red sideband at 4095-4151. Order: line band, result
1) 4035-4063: -0.08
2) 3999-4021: -0.13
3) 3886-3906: 0.11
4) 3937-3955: 0.21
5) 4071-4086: -0.03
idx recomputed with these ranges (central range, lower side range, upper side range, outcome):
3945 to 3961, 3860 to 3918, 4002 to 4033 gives 0.12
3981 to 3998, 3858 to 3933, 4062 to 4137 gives -0.11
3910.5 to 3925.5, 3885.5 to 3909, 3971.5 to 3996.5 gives -0.07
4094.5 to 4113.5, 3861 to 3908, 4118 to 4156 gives 0.11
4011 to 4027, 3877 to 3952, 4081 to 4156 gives -0.23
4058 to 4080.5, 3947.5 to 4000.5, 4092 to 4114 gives -0.11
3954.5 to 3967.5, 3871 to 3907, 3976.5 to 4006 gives 0.30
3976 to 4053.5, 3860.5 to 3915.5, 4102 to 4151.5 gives -0.11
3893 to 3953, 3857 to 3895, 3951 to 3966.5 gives 0.08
